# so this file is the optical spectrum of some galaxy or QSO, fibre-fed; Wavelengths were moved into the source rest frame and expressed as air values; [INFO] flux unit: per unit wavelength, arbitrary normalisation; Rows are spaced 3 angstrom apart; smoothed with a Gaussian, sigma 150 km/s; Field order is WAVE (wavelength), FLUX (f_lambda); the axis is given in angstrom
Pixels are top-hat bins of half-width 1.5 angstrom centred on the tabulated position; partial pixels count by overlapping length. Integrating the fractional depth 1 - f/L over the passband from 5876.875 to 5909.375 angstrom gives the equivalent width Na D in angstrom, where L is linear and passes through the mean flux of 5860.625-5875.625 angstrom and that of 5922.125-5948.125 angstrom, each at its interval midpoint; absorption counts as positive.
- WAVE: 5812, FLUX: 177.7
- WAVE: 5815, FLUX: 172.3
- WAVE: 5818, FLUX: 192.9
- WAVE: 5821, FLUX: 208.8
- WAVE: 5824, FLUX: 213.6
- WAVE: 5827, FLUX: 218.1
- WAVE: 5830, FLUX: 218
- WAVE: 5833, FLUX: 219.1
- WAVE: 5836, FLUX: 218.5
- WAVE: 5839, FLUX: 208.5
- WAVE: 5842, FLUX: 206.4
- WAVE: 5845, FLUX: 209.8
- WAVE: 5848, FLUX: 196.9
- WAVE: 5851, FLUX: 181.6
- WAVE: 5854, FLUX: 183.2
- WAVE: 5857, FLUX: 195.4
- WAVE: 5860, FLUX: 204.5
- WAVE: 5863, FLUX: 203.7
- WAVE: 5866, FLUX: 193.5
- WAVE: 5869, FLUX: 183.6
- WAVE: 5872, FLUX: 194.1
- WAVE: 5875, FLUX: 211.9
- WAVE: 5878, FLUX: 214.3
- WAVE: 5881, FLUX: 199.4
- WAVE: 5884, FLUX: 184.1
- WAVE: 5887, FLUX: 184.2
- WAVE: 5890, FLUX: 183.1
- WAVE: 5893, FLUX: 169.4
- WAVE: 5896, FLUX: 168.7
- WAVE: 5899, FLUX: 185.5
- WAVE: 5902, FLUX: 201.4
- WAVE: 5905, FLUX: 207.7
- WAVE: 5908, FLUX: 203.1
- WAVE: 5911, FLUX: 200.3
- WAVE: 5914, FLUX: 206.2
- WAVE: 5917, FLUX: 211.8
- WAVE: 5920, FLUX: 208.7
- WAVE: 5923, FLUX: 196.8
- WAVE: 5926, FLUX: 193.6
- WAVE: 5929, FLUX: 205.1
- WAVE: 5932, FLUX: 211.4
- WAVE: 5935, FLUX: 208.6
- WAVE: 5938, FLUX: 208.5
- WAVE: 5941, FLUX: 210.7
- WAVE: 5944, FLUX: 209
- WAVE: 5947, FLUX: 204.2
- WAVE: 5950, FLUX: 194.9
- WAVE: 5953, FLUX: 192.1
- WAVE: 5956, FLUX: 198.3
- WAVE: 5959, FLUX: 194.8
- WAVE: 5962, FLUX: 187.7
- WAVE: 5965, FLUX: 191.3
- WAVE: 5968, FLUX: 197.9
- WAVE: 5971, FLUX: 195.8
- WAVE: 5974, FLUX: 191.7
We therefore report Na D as 1.5 angstrom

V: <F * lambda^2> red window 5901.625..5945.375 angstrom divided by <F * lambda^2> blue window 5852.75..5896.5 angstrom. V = 1.1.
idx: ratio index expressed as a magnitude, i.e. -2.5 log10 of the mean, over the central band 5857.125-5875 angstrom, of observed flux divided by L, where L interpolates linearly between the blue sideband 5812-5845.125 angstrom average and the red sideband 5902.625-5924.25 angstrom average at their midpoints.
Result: 0.05 mag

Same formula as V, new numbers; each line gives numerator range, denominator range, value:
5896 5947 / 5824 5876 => 1.03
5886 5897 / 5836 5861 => 0.90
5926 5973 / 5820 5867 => 1.01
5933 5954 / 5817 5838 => 1.00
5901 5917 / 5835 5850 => 1.01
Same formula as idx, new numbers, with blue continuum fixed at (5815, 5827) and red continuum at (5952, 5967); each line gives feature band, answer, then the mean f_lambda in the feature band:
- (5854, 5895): 0.03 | 193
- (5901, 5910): -0.04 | 204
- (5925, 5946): -0.07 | 207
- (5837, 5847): -0.04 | 208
